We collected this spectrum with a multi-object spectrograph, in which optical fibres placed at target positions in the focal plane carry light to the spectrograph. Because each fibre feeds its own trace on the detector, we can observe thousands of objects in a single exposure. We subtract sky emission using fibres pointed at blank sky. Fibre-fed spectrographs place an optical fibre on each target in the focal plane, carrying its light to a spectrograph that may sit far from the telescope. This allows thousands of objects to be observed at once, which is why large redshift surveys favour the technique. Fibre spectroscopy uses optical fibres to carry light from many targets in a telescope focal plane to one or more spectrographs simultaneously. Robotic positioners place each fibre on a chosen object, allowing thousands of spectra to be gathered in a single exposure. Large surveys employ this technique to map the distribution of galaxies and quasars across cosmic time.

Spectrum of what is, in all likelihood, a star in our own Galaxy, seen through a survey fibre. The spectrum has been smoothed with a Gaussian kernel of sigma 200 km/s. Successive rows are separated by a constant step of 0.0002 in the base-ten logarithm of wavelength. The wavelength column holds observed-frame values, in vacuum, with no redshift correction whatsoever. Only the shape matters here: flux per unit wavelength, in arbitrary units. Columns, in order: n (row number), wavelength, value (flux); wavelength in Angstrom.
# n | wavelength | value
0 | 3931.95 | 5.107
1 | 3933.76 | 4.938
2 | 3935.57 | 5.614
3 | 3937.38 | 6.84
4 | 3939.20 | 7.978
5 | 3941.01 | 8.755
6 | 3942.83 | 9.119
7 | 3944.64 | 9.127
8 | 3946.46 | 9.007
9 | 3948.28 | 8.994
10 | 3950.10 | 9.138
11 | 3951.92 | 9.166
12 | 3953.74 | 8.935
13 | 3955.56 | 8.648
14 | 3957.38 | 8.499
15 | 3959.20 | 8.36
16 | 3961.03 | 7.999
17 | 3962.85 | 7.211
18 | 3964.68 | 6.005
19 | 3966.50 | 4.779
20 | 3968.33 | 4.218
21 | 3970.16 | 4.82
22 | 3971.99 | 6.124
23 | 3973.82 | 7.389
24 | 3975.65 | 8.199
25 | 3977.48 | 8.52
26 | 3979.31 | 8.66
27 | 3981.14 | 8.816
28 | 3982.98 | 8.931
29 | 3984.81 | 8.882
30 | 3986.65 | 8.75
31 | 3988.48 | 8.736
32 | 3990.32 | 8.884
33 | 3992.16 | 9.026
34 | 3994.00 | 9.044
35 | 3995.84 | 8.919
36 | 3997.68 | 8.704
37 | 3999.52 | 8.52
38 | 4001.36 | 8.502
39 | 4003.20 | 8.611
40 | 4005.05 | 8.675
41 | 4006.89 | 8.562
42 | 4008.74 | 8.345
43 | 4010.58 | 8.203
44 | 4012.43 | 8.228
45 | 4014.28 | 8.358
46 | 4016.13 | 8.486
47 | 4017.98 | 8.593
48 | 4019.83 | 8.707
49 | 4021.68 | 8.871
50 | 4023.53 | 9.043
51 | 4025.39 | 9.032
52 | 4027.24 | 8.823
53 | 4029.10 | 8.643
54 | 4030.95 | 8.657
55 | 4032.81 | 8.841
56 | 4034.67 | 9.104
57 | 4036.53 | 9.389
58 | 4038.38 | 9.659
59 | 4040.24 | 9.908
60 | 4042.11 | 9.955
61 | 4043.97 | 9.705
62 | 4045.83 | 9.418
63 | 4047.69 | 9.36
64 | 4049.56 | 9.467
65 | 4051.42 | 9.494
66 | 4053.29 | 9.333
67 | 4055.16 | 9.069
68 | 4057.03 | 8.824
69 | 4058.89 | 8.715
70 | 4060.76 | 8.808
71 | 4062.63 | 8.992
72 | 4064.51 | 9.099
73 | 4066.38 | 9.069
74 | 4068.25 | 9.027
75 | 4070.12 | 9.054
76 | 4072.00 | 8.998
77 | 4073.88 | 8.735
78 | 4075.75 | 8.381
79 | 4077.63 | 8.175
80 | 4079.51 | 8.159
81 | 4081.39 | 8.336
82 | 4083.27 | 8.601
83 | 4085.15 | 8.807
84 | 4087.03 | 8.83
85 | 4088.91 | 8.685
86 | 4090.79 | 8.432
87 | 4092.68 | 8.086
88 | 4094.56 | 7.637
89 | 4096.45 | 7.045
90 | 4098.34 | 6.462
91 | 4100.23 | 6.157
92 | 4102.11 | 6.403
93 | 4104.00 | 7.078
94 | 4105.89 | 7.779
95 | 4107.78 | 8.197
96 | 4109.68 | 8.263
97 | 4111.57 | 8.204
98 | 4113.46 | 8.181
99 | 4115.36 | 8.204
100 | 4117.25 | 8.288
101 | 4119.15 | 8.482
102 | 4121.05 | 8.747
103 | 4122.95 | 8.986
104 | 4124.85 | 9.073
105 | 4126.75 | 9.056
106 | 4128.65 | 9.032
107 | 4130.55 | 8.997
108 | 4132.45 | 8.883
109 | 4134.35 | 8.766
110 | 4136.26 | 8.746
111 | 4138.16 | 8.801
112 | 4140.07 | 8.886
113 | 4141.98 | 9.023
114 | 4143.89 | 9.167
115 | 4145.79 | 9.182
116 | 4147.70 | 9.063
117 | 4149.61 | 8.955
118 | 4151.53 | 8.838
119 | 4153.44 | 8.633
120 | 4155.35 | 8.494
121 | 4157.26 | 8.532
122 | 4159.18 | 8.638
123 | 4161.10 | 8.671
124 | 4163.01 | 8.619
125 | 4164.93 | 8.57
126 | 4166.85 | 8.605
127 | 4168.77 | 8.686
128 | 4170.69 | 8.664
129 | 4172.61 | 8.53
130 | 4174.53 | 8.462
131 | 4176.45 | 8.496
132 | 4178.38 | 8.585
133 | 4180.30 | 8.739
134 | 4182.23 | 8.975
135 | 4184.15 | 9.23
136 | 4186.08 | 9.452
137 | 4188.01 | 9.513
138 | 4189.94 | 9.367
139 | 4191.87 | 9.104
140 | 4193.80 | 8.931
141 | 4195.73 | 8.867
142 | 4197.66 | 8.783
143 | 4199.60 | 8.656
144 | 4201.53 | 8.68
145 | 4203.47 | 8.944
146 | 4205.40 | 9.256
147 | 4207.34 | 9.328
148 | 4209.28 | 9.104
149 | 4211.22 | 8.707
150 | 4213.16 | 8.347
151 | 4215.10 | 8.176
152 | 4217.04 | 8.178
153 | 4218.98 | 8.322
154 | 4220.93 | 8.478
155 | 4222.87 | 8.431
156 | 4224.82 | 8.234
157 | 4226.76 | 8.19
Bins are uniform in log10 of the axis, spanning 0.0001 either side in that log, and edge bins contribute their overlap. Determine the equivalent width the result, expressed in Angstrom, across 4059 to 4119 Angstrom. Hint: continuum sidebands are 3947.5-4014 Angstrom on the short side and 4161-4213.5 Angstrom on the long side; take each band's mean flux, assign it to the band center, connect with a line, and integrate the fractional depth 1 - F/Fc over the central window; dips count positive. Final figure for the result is 2.1 Angstrom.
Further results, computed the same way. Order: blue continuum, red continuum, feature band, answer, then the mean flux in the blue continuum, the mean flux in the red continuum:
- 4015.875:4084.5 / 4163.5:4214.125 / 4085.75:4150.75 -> 4.2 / 8.99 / 8.87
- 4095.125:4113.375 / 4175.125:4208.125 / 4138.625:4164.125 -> -1.9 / 7.34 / 8.99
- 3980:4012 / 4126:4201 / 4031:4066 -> -2.1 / 8.7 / 8.85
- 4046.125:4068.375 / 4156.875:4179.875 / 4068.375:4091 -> 1.0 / 9.12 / 8.59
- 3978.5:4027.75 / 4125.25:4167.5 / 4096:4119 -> 3.2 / 8.7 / 8.83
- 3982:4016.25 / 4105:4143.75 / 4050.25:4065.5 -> -0.7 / 8.65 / 8.64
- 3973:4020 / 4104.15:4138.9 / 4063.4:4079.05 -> -0.4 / 8.59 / 8.56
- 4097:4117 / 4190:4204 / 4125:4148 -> -2.9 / 7.51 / 8.88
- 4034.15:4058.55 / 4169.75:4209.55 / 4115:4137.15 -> 0.9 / 9.43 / 8.93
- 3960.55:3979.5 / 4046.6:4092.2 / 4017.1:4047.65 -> -4.3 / 6.62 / 8.85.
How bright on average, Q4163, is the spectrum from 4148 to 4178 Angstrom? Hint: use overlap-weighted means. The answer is 8.63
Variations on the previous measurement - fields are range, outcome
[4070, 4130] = 8.2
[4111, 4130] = 8.64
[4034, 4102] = 8.72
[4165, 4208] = 8.89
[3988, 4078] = 8.92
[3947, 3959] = 8.87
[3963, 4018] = 8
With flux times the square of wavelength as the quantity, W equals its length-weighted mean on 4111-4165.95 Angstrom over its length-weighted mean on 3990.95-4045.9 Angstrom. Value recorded 1.05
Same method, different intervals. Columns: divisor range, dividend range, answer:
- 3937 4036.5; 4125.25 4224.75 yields 1.16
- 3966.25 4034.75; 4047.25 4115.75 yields 1.05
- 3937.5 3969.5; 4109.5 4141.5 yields 1.19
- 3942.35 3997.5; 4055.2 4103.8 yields 1.08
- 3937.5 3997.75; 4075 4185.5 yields 1.13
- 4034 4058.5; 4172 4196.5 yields 1.02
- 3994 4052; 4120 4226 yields 1.06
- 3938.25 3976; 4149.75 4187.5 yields 1.25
